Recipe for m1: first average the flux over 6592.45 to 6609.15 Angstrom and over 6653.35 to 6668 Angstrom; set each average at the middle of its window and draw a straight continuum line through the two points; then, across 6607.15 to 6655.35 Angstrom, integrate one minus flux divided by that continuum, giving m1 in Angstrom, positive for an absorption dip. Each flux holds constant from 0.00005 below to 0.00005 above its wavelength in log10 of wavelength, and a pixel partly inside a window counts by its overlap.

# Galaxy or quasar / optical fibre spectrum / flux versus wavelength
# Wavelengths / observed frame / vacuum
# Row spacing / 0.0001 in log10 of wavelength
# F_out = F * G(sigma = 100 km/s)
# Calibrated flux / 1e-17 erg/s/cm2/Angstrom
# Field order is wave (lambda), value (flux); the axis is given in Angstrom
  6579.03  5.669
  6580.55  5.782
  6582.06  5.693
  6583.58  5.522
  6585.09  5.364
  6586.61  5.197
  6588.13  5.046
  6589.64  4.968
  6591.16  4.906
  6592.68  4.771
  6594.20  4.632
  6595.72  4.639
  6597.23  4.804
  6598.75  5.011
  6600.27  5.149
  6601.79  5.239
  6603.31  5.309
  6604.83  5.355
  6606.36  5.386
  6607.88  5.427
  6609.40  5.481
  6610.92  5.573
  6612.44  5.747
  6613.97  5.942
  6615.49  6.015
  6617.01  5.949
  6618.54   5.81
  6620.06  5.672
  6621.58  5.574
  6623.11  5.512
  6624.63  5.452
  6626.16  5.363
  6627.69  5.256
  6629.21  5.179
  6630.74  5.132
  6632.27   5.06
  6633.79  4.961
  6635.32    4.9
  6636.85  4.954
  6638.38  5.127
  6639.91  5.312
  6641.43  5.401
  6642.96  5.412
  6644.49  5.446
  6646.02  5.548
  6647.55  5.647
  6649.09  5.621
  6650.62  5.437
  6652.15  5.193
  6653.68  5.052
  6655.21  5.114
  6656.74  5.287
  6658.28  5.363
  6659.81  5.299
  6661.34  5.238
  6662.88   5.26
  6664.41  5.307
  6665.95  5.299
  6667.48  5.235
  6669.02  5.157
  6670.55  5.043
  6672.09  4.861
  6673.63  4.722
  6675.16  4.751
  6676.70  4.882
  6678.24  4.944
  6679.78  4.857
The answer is -2.3 Angstrom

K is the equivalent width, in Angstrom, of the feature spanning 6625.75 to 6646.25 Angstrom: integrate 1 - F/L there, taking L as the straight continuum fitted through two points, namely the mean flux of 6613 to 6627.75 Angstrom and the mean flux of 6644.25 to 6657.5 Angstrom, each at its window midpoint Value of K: 1.1 Angstrom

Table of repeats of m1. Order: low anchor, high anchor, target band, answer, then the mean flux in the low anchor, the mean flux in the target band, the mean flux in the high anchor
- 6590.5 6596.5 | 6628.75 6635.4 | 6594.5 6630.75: -3.8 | 4.74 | 5.41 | 5.05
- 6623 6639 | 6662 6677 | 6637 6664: -1.2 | 5.16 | 5.33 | 5.06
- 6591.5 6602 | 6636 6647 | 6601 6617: -1.8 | 4.88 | 5.57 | 5.32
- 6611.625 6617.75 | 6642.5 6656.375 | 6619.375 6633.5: 1.0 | 5.91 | 5.34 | 5.38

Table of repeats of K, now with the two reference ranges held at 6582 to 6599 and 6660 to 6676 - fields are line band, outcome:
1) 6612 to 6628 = -1.98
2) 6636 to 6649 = -0.76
